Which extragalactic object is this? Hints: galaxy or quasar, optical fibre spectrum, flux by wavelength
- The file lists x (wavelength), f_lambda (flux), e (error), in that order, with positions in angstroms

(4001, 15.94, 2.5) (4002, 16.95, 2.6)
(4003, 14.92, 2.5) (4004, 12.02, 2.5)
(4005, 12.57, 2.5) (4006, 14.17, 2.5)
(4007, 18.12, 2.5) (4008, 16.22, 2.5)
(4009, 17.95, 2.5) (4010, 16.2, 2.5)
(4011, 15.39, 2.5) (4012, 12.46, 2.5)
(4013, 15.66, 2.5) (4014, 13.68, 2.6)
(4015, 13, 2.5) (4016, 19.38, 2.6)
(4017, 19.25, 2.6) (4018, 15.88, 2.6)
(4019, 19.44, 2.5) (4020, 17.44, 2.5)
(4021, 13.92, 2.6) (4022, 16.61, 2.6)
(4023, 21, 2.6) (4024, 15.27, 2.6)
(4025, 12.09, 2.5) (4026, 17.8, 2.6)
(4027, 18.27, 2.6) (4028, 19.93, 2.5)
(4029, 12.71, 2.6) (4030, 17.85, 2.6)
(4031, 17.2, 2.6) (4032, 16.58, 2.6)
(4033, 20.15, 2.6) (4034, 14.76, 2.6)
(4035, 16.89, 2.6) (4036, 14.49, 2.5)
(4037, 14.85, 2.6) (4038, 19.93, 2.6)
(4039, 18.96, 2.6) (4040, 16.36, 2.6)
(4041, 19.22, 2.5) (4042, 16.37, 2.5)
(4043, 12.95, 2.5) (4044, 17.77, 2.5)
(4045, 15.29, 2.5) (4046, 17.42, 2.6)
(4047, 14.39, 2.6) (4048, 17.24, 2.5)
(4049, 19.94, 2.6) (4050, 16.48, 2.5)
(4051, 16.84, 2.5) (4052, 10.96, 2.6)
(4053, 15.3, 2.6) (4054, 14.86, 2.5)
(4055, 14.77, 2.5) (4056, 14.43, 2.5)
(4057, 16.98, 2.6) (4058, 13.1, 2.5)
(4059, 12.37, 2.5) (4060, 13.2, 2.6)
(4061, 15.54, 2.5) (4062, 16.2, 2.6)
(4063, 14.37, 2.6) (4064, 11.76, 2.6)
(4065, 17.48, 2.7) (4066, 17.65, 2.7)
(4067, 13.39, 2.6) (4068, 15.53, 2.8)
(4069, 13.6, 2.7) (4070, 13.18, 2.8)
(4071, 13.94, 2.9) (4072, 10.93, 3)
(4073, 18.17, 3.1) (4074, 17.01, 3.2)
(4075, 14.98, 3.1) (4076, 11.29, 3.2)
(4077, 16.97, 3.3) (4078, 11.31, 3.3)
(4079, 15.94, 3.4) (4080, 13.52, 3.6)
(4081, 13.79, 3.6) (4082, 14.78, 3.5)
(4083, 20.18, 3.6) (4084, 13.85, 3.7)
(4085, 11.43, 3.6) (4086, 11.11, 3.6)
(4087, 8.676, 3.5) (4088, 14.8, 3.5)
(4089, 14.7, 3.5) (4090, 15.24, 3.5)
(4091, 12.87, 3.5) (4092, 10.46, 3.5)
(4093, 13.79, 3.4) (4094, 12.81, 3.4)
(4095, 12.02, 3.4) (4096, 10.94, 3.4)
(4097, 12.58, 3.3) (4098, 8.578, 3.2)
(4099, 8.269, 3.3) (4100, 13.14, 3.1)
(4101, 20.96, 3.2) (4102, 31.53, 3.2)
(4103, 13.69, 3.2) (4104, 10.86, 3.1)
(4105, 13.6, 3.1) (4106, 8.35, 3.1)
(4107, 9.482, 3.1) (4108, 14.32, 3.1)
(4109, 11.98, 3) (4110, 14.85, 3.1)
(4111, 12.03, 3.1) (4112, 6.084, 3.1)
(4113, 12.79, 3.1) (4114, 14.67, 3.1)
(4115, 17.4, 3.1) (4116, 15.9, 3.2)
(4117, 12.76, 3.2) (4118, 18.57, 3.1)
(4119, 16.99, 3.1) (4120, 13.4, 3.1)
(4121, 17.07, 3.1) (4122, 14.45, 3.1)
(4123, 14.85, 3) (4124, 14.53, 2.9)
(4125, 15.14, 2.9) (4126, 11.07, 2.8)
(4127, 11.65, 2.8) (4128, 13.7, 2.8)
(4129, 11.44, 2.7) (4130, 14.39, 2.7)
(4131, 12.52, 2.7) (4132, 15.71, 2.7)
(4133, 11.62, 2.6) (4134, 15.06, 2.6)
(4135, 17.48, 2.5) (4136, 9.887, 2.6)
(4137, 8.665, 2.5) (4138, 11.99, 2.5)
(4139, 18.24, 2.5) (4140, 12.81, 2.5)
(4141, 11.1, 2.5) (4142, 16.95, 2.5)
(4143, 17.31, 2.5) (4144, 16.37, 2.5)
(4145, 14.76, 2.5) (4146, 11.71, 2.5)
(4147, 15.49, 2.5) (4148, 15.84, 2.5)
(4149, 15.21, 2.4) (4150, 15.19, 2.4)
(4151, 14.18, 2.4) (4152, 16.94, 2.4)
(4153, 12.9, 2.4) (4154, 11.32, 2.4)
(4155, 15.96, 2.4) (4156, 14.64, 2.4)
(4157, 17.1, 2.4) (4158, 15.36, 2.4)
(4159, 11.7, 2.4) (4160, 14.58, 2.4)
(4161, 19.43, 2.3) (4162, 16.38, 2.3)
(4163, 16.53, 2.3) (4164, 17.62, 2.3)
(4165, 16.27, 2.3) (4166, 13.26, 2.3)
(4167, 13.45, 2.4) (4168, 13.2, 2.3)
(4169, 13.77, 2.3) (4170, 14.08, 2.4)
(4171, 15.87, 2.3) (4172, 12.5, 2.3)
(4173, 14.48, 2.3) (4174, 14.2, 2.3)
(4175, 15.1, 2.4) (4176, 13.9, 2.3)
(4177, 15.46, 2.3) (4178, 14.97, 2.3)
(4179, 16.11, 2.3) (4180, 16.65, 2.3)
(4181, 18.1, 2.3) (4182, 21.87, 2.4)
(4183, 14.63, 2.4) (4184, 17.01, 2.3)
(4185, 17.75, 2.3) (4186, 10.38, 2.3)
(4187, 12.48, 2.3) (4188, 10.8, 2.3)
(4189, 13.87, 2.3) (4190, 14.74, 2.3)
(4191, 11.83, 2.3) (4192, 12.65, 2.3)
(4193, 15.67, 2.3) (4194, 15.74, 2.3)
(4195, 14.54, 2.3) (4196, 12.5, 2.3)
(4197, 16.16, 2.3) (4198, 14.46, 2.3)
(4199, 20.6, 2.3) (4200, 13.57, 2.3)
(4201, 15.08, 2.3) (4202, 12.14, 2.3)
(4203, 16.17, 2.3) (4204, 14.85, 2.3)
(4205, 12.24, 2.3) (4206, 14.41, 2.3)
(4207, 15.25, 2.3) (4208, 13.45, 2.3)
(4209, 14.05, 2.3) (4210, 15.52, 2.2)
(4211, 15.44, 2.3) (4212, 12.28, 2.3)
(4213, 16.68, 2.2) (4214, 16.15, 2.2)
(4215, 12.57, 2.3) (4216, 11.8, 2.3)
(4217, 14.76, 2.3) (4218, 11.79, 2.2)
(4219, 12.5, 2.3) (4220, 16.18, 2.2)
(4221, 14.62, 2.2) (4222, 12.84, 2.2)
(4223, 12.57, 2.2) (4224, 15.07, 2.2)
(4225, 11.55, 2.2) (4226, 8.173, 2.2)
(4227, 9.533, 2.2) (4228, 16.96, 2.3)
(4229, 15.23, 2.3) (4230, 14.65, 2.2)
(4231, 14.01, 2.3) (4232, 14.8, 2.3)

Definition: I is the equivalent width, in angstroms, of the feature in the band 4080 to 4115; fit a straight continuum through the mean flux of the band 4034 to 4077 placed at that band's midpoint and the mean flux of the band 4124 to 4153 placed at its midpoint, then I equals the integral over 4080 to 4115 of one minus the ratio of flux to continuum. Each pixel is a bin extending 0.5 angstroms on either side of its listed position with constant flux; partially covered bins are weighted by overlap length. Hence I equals 3.4 angstroms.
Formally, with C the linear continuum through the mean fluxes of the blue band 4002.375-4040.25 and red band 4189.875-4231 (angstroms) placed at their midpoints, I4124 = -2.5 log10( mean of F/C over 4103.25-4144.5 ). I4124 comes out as 0.11 mag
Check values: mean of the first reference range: 16.3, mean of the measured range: 13.6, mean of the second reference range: 14.1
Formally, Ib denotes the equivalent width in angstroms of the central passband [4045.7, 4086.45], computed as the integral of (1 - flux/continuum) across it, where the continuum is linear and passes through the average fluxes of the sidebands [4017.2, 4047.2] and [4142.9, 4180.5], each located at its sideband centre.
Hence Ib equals 3.8 angstroms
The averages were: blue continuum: 16.8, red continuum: 15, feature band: 14.8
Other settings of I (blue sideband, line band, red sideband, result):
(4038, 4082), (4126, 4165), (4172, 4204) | 1.5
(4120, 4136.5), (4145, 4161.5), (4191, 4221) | -1.0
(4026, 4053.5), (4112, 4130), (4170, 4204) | 1.6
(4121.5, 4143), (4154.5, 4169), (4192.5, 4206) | -1.2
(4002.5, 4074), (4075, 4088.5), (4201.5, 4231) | 1.4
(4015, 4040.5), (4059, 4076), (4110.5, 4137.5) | 1.1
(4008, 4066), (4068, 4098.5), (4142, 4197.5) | 4.3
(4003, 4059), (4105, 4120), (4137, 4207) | 2.0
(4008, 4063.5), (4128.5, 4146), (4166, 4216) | 1.5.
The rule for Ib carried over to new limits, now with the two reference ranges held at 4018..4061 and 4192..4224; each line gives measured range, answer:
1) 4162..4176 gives 0.1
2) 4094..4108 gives 1.9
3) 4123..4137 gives 1.8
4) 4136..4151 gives 0.8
